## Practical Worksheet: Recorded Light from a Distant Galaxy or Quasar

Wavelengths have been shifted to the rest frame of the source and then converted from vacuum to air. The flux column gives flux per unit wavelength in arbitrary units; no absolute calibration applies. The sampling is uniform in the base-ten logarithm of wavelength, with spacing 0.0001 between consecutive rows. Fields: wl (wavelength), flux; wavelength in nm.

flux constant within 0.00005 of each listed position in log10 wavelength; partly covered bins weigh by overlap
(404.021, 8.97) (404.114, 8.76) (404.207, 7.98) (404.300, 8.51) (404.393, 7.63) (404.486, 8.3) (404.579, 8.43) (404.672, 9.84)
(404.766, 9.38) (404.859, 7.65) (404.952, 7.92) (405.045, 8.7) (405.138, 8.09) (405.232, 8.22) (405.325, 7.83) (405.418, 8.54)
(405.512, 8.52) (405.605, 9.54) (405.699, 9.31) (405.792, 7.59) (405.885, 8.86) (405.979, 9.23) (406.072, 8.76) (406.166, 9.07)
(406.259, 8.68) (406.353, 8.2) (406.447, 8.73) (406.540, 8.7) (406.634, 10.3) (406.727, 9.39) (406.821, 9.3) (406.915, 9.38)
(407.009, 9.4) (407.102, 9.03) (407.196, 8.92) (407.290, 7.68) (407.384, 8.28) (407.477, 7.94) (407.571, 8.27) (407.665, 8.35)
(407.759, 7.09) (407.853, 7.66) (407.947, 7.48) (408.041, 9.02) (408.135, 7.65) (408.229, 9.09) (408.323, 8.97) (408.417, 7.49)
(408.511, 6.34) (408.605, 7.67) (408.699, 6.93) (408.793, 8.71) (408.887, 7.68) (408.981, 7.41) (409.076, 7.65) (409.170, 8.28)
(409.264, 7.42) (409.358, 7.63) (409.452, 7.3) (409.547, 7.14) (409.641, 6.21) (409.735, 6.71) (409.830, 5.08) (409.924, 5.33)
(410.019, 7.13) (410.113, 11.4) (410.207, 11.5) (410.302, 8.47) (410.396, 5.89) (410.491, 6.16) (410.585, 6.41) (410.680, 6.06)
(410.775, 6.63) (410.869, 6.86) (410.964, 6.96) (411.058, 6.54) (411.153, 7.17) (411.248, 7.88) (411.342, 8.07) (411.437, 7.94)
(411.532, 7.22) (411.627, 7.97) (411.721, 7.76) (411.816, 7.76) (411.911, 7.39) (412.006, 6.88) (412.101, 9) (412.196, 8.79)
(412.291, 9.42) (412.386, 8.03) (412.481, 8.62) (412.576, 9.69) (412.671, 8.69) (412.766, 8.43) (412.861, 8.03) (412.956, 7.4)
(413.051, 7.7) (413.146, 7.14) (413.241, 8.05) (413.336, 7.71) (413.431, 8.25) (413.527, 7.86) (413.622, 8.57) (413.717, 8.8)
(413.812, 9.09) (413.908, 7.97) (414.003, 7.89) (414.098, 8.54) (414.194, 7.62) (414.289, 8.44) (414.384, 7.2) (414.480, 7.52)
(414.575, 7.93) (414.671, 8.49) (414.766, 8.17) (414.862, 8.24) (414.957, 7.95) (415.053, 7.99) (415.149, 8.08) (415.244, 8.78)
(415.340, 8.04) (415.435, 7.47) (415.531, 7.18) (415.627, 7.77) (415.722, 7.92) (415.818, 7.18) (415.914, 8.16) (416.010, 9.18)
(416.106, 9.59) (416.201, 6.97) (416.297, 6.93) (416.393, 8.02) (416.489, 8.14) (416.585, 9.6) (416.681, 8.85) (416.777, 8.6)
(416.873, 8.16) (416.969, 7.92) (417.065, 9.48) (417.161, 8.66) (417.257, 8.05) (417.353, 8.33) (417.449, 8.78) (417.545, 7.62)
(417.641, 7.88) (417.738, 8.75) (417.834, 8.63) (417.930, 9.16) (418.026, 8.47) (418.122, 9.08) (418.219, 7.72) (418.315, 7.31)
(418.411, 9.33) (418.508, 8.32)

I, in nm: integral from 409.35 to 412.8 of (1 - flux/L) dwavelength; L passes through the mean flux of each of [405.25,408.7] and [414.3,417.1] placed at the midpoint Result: 0.285 nm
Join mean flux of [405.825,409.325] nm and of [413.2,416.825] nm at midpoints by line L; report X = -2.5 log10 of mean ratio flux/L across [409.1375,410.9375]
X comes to 0.15 mag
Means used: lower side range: 8.34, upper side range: 8.12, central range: 7.23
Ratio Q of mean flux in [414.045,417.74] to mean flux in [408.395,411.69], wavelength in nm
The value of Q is 1.11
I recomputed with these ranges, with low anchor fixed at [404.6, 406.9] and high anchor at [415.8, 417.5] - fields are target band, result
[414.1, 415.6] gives 0.09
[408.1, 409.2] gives 0.11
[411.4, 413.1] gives 0.08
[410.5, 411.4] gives 0.17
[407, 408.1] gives 0.06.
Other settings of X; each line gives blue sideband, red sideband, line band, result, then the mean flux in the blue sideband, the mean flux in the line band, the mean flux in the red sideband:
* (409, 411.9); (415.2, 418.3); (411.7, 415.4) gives -0.048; 7.35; 8.15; 8.27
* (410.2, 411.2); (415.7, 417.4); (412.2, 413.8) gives -0.111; 6.97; 8.31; 8.32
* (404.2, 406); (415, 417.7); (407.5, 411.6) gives 0.119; 8.51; 7.51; 8.19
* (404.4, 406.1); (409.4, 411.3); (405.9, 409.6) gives -0.051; 8.57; 8.26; 7.15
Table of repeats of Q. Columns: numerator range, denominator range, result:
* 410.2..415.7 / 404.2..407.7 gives 0.91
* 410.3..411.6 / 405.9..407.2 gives 0.77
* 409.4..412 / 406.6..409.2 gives 0.88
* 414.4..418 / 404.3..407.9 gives 0.96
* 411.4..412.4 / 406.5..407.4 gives 0.88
